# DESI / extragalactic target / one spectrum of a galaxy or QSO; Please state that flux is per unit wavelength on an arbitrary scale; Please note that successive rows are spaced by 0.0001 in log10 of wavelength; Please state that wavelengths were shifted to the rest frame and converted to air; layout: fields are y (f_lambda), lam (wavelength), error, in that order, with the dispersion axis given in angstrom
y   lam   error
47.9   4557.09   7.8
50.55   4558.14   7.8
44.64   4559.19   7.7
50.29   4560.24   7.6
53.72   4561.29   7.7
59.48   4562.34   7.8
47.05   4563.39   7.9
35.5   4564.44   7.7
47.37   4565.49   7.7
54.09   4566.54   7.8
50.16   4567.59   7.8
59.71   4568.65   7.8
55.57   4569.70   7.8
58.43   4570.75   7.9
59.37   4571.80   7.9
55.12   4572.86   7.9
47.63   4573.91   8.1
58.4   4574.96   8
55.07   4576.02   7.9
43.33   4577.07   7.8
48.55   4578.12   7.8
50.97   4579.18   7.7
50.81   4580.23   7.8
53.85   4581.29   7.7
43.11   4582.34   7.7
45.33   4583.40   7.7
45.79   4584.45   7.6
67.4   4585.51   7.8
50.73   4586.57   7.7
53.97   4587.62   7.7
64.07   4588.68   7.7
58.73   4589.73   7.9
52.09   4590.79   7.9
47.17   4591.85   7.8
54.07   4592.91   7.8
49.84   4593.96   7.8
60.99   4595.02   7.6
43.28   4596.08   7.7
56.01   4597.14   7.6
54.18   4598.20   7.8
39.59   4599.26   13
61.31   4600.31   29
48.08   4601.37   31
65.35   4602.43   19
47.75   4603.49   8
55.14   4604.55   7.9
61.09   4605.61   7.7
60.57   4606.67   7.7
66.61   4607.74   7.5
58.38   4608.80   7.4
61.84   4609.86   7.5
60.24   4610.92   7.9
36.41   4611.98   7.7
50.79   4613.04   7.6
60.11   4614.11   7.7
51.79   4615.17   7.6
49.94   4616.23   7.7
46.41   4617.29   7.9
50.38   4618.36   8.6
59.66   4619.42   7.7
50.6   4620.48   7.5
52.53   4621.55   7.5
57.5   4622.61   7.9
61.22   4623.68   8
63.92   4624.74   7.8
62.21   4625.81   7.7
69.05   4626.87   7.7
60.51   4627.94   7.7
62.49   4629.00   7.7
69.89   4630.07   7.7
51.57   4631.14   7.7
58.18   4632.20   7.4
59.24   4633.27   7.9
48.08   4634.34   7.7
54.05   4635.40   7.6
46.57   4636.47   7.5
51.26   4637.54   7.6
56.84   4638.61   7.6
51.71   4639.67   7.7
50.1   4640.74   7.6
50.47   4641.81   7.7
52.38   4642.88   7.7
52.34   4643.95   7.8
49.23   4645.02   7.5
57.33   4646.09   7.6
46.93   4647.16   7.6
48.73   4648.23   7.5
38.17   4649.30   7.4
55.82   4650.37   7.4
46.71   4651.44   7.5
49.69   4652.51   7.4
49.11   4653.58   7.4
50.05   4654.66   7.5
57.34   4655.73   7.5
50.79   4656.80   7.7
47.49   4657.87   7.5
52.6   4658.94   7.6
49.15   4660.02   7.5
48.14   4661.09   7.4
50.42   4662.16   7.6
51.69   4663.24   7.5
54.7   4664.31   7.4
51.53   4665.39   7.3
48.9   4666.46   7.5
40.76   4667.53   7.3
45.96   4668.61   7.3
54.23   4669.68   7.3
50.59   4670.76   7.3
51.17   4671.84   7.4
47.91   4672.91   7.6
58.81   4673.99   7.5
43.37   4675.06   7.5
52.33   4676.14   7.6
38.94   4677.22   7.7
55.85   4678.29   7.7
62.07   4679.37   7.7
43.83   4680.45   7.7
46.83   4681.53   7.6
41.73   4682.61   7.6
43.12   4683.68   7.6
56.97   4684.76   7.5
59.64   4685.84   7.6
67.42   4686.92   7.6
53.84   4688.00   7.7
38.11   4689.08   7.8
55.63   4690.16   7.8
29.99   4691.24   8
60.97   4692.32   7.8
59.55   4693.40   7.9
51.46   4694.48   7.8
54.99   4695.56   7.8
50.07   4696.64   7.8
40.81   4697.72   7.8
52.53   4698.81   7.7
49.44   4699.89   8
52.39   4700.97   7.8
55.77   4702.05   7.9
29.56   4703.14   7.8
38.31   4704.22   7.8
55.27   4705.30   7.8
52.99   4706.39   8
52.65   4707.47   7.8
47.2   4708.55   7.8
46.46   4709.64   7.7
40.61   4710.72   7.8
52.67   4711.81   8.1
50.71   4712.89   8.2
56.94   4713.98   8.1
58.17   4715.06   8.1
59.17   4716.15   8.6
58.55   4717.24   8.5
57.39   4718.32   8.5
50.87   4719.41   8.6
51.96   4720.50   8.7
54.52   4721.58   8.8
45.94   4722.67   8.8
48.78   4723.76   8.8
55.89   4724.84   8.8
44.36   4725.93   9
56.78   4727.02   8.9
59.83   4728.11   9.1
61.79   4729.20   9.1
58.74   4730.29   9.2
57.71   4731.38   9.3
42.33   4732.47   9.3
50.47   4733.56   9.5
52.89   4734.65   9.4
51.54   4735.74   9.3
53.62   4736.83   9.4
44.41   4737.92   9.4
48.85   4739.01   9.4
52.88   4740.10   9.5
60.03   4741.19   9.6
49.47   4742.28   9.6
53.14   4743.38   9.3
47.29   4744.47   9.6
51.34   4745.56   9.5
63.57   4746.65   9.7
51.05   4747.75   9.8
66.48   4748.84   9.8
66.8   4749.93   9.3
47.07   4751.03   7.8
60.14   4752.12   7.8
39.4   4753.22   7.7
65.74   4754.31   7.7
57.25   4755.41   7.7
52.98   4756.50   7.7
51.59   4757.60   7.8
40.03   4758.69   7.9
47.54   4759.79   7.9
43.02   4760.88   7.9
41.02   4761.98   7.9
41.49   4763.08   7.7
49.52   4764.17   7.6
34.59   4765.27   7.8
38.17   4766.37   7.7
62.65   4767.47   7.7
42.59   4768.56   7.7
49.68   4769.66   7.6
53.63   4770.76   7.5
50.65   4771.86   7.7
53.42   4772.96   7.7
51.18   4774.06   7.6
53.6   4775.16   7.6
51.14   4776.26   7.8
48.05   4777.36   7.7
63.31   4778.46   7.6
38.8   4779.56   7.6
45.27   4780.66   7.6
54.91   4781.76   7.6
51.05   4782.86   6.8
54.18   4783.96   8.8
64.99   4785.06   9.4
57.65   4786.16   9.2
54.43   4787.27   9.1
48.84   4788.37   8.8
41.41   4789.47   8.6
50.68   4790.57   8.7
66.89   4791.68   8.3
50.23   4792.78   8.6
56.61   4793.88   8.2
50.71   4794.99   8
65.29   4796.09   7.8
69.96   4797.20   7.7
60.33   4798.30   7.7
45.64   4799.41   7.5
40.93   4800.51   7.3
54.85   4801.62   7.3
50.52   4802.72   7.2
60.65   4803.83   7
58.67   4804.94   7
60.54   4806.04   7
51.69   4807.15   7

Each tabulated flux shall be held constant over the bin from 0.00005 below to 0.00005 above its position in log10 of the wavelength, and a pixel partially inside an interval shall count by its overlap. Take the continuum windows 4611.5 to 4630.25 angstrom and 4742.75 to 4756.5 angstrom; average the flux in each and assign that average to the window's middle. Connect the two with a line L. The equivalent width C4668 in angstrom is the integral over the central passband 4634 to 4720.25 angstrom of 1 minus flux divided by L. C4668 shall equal 8.33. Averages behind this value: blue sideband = 56.2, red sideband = 55.6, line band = 50.5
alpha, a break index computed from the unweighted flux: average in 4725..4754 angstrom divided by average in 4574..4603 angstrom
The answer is 1.0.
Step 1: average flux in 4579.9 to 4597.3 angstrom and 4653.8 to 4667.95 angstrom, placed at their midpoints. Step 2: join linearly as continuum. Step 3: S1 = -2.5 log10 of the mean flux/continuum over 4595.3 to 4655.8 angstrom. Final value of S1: -0.05 mag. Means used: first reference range 52.7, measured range 54.1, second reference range 50.3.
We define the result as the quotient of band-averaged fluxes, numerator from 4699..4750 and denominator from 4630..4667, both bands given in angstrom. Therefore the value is 1.02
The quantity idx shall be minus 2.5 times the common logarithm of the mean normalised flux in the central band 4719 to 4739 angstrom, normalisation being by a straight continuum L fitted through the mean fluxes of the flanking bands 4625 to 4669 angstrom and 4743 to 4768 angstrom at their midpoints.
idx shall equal -0.02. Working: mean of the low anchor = 52.5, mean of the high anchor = 50.9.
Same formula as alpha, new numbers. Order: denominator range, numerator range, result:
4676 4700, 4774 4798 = 1.07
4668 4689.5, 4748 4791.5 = 1.01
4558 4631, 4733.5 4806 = 0.97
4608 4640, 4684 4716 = 0.91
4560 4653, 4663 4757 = 0.97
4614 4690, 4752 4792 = 0.96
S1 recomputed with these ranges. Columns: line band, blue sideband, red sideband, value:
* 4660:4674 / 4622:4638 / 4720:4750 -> 0.14 mag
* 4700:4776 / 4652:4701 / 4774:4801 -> 0.02 mag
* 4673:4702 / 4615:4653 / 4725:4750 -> 0.06 mag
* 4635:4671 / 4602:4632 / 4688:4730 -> 0.09 mag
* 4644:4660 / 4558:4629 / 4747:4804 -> 0.07 mag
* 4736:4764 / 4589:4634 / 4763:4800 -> 0.02 mag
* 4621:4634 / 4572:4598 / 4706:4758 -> -0.15 mag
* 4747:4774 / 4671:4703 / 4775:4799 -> 0.06 mag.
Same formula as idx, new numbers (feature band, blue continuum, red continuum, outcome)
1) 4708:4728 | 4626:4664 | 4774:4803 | 0.019 mag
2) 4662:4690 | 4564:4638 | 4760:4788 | 0.041 mag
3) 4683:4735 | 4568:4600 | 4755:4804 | 0.003 mag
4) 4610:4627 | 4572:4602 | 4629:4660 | -0.059 mag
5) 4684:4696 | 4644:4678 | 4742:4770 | -0.070 mag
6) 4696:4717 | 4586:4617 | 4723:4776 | 0.057 mag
